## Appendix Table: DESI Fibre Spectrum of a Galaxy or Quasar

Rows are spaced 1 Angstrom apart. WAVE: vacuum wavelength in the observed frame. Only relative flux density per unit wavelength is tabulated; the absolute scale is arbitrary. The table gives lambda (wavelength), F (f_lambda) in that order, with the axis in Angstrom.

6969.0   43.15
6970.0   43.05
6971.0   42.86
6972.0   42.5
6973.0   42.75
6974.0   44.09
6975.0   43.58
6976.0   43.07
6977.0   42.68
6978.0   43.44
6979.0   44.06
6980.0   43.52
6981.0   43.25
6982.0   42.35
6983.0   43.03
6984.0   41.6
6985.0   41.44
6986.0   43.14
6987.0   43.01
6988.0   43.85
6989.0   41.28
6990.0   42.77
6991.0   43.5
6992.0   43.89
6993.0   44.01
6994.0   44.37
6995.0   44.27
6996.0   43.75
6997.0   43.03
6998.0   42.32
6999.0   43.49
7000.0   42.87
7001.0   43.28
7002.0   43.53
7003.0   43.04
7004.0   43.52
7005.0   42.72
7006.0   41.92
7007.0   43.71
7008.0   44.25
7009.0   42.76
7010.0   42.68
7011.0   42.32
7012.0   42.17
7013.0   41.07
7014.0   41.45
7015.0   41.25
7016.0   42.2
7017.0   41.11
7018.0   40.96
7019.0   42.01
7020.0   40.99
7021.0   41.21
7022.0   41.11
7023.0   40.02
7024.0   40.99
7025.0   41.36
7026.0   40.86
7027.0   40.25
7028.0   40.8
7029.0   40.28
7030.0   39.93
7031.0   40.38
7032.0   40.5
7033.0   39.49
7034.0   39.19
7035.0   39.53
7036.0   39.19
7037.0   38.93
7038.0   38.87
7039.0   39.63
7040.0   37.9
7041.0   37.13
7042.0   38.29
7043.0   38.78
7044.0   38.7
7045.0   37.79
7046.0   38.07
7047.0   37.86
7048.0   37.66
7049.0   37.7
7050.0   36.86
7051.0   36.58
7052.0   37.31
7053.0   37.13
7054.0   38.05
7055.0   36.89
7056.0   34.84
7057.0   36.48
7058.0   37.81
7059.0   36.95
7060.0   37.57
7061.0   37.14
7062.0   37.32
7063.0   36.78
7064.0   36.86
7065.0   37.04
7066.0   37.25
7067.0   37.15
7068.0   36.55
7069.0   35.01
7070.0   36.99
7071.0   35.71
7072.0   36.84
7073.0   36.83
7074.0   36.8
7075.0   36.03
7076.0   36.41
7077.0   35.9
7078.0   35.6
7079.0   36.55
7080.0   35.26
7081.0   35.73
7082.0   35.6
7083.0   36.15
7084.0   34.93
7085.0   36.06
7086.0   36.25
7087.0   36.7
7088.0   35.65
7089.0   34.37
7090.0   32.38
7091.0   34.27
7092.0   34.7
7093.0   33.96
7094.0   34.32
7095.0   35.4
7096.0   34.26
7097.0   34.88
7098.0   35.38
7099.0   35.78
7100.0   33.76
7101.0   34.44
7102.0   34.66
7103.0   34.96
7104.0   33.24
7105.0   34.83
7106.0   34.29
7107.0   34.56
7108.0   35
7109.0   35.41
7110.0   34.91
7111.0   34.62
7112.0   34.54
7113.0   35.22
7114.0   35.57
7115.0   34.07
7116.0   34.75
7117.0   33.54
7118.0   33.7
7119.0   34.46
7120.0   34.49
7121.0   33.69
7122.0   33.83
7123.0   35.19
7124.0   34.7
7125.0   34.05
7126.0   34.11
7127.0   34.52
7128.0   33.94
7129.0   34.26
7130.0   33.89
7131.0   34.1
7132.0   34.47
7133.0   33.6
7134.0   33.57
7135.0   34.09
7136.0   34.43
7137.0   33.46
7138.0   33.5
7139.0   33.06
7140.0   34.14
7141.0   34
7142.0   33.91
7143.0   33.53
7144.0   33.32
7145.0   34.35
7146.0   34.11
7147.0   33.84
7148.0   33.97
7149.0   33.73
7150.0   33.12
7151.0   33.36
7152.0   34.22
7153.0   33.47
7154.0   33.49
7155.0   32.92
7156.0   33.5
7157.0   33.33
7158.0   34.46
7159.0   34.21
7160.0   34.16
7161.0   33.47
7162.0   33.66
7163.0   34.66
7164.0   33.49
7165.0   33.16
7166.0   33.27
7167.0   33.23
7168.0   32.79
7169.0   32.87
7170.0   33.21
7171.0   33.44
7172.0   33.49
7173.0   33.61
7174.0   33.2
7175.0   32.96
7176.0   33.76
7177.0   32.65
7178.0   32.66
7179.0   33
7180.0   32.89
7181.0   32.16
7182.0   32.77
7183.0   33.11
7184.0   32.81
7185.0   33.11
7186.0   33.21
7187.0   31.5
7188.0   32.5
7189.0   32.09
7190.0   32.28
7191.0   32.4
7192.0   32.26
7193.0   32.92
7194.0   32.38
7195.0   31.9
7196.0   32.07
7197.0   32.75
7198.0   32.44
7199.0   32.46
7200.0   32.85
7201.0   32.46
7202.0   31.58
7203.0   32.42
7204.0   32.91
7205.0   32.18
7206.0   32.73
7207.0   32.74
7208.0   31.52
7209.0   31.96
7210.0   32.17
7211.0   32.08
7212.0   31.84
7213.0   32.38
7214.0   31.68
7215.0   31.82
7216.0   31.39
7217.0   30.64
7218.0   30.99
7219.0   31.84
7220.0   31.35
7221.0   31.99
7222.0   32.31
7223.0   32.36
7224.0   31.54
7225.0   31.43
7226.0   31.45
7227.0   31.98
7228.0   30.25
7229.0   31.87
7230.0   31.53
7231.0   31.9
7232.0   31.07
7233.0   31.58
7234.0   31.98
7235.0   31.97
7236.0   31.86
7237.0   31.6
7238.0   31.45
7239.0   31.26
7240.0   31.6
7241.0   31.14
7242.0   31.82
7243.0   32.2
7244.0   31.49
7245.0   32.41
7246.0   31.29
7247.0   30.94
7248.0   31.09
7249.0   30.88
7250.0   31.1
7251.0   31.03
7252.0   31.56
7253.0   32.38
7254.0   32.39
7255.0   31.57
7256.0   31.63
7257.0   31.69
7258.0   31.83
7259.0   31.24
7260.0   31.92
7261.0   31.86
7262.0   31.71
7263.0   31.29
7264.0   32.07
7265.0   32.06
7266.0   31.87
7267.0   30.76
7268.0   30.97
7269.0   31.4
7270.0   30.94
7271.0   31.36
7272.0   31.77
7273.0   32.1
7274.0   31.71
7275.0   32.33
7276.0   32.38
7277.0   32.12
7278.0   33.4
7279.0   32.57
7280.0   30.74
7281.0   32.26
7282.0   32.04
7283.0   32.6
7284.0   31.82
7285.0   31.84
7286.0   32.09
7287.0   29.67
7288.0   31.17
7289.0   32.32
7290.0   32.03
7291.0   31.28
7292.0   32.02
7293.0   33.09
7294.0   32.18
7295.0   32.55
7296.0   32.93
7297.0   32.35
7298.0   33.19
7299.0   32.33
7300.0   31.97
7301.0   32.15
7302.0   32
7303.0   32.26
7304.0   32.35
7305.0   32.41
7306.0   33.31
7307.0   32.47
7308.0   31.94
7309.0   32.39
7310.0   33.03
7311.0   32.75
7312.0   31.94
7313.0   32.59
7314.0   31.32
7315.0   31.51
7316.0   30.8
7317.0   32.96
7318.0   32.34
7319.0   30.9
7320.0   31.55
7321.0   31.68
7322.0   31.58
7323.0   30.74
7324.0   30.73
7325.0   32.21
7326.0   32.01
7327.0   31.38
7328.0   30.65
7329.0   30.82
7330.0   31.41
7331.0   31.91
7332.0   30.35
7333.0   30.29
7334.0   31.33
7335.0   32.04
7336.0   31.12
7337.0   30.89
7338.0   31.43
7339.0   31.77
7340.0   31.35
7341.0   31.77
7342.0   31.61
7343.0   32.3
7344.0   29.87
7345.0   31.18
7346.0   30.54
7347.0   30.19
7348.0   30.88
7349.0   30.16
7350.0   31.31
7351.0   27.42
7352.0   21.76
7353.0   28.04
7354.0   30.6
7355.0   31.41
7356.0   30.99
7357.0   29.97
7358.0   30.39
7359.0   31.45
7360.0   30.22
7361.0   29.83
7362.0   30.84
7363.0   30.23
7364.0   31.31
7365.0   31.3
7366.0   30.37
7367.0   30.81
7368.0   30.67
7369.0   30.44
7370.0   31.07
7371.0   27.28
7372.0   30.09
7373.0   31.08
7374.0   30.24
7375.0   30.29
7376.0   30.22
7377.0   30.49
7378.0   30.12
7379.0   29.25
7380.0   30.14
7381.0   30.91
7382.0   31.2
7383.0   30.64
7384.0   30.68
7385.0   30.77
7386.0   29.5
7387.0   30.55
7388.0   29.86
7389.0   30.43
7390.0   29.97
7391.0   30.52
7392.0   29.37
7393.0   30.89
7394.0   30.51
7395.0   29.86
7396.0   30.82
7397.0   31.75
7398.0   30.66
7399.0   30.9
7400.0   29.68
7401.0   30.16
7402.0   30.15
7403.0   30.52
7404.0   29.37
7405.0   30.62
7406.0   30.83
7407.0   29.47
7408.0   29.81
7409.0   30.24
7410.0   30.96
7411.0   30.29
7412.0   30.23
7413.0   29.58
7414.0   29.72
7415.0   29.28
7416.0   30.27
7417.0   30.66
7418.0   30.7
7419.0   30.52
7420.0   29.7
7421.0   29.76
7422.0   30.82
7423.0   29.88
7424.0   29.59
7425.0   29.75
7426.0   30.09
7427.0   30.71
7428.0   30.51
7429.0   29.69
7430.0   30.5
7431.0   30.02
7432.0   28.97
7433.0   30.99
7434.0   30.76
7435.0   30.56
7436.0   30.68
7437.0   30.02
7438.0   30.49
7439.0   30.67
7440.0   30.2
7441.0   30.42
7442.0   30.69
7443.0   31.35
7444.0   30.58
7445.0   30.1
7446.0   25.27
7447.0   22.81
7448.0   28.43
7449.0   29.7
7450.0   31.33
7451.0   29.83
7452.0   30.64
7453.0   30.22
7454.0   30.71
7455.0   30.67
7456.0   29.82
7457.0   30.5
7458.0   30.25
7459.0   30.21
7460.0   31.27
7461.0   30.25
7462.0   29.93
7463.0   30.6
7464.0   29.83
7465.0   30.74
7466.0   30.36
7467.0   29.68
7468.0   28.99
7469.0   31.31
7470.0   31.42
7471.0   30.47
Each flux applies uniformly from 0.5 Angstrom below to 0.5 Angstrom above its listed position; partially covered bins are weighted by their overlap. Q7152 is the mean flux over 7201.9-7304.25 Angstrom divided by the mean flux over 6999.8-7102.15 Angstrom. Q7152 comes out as 0.83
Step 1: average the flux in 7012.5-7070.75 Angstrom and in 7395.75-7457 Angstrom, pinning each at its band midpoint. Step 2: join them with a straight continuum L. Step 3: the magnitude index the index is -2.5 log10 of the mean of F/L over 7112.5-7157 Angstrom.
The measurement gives 0.082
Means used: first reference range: 38.7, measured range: 34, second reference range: 30.1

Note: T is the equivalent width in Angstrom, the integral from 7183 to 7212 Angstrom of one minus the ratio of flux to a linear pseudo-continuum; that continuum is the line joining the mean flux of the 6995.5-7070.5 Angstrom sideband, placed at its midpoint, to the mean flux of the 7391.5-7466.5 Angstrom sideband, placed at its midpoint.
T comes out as 2.7 Angstrom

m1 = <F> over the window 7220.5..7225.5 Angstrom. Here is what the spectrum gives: 31.9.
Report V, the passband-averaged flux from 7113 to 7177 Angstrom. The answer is 33.8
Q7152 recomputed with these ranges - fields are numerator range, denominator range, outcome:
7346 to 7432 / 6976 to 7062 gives 0.74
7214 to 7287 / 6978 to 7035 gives 0.75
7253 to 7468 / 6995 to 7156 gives 0.83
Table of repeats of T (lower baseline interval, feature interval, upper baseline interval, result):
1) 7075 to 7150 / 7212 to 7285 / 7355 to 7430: 1.8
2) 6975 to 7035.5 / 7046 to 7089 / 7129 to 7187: 2.3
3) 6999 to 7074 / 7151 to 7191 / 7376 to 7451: 3.2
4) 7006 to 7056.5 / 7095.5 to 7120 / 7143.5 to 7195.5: 1.0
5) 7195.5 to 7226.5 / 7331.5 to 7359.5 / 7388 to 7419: 0.3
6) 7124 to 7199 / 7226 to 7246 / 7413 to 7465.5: 0.5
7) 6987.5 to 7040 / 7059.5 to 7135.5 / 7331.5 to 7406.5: 7.6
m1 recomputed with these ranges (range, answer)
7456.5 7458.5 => 30.4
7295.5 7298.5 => 32.8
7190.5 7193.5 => 32.5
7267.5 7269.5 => 31.2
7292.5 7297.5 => 32.6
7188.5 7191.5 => 32.3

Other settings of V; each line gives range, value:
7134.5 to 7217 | 33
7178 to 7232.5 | 32.1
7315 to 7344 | 31.4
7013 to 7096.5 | 37.7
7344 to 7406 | 30.2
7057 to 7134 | 35.2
